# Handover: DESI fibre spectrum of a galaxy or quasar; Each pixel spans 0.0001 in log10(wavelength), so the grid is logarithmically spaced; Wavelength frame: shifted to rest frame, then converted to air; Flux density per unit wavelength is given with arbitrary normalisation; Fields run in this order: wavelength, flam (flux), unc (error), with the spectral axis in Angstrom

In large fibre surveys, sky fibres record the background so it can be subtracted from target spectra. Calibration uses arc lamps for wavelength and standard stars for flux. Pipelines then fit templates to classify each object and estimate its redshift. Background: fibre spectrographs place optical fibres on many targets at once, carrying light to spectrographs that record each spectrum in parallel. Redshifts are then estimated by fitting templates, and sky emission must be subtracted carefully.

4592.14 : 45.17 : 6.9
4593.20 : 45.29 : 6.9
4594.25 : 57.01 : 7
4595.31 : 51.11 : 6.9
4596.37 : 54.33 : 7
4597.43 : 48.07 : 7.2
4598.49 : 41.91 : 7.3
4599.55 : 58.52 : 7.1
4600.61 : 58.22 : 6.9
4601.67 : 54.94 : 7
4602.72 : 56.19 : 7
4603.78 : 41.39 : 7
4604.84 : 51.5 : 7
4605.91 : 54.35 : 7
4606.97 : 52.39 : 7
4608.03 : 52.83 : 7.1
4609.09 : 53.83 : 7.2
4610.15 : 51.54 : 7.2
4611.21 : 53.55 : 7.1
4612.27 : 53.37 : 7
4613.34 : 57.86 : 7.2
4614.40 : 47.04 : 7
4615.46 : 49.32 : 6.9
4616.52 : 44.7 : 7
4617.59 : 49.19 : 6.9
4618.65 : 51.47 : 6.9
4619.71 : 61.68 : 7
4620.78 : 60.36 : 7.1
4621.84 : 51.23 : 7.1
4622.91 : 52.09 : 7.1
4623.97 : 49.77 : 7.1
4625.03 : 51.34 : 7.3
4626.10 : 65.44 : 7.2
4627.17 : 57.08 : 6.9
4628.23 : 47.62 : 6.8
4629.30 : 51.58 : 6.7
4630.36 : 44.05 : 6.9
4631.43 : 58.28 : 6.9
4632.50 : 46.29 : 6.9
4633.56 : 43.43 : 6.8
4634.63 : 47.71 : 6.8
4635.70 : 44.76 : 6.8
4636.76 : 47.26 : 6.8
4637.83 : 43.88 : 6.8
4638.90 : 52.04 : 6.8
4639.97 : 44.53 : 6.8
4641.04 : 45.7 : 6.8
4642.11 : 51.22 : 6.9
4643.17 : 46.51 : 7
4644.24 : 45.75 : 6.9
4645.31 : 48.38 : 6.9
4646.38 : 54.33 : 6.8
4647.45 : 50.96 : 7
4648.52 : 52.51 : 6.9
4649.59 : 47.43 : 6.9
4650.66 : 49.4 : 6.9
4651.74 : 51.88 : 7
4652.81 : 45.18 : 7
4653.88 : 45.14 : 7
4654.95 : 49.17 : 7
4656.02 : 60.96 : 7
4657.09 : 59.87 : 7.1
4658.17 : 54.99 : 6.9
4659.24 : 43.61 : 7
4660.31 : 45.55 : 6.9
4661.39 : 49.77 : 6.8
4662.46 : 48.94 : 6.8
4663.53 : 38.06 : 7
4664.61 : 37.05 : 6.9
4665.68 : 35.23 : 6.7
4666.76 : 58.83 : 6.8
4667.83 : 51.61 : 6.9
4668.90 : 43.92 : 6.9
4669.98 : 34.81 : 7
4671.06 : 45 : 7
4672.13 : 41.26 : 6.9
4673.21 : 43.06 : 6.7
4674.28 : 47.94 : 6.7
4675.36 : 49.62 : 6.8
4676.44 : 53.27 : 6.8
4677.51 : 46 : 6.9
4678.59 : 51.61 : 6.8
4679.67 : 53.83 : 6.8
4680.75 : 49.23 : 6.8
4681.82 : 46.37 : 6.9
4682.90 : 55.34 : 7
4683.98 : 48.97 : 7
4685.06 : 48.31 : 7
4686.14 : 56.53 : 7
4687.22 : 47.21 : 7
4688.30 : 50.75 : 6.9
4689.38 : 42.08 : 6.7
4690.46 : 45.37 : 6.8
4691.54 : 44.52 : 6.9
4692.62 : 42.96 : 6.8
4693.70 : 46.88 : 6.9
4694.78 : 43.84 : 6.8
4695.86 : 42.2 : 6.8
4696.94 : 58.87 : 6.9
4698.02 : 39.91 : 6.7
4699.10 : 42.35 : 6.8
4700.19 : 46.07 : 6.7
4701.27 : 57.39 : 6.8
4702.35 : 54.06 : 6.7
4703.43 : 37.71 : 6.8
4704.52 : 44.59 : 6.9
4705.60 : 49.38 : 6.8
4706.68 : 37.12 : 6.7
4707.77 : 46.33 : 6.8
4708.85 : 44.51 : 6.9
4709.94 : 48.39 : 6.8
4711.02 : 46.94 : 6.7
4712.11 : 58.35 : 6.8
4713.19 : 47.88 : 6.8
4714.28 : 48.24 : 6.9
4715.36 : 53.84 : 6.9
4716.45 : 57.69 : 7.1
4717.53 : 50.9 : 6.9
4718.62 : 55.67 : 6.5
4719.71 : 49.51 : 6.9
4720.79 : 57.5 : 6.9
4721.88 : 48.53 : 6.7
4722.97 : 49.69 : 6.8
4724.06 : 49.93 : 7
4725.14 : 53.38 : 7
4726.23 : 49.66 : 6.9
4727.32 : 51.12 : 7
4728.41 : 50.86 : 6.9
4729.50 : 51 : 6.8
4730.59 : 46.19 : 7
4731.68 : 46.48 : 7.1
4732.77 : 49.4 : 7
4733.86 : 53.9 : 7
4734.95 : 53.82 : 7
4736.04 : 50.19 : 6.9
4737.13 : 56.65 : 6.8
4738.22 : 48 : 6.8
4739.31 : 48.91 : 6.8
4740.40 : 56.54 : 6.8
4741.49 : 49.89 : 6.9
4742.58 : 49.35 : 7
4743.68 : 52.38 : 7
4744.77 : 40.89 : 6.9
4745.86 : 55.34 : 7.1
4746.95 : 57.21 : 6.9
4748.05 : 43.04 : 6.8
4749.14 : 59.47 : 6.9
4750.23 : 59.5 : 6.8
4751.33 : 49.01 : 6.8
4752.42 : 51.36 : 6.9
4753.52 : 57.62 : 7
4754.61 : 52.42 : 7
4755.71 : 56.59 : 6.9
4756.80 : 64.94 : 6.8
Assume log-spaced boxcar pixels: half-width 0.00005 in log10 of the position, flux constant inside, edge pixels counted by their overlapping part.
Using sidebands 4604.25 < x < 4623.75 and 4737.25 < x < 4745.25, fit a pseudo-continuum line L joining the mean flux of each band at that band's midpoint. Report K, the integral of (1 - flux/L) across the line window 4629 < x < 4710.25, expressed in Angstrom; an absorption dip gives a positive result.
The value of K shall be 6.0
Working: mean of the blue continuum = 52.6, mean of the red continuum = 49.9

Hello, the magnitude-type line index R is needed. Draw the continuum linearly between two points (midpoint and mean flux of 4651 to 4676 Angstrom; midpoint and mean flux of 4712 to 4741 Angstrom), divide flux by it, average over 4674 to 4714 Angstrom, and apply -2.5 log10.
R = 0.03 mag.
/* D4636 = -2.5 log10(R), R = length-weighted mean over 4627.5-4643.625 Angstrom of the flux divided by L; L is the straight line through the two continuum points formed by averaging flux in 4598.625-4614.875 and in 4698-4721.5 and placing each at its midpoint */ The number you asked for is 0.09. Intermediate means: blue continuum 52.9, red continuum 49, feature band 47.8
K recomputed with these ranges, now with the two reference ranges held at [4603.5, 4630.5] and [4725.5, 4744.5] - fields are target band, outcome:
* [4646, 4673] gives 2.12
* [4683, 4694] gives 0.79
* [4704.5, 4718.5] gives 0.52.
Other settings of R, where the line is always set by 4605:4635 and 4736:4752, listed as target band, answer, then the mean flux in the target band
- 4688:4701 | 0.140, 45.6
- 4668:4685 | 0.099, 47.5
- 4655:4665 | 0.067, 48.9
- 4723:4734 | 0.039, 50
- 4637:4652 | 0.071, 48.8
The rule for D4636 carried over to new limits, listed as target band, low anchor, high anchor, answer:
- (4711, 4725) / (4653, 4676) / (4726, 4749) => -0.05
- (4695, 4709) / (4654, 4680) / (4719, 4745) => 0.07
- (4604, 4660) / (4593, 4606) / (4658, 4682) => -0.03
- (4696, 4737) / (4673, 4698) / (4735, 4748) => 0.01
